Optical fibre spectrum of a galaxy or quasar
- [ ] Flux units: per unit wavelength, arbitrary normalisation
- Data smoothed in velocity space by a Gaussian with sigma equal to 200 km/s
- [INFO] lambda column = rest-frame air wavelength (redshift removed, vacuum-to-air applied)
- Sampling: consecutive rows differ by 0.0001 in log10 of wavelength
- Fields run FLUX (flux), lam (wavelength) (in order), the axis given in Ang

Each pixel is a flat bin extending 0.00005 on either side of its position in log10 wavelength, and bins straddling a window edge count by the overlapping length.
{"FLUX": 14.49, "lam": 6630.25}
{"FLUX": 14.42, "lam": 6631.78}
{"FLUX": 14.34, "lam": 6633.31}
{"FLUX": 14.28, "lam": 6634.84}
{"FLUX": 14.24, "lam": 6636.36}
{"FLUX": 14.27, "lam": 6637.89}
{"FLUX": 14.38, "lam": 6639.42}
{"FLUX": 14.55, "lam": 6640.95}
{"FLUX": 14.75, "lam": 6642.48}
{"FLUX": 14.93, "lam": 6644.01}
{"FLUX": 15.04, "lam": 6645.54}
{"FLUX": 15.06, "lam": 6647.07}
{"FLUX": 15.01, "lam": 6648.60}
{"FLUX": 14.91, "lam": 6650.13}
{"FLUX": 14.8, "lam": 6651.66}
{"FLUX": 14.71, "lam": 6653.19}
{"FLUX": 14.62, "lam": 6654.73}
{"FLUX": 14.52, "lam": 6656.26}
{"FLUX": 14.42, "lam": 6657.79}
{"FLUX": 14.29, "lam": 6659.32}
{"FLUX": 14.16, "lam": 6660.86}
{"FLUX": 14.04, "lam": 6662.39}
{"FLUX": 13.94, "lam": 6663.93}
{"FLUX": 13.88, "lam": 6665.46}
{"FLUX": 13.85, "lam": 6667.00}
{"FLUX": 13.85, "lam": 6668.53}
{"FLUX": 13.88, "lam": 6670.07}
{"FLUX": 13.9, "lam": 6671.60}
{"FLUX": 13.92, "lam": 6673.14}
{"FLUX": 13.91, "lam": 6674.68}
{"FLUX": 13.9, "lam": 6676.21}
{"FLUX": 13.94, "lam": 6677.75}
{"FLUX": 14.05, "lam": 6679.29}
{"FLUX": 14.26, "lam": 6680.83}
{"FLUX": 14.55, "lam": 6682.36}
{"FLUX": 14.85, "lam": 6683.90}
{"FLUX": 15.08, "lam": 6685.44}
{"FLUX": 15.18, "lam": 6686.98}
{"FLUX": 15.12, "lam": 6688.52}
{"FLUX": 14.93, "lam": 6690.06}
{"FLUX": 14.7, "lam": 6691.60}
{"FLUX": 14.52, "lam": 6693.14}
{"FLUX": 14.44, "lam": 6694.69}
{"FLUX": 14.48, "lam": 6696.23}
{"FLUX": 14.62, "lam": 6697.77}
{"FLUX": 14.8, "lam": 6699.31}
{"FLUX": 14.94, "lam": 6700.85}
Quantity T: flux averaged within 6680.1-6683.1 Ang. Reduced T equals 14.4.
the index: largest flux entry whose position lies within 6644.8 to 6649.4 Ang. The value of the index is 15.06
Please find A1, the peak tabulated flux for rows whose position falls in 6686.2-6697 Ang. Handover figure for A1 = 15.18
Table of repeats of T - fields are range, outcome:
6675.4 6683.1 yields 14.2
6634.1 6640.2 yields 14.3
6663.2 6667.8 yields 13.9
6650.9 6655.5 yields 14.7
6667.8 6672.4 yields 13.9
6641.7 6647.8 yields 14.9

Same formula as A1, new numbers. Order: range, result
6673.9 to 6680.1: 14.05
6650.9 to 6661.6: 14.8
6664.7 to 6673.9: 13.92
